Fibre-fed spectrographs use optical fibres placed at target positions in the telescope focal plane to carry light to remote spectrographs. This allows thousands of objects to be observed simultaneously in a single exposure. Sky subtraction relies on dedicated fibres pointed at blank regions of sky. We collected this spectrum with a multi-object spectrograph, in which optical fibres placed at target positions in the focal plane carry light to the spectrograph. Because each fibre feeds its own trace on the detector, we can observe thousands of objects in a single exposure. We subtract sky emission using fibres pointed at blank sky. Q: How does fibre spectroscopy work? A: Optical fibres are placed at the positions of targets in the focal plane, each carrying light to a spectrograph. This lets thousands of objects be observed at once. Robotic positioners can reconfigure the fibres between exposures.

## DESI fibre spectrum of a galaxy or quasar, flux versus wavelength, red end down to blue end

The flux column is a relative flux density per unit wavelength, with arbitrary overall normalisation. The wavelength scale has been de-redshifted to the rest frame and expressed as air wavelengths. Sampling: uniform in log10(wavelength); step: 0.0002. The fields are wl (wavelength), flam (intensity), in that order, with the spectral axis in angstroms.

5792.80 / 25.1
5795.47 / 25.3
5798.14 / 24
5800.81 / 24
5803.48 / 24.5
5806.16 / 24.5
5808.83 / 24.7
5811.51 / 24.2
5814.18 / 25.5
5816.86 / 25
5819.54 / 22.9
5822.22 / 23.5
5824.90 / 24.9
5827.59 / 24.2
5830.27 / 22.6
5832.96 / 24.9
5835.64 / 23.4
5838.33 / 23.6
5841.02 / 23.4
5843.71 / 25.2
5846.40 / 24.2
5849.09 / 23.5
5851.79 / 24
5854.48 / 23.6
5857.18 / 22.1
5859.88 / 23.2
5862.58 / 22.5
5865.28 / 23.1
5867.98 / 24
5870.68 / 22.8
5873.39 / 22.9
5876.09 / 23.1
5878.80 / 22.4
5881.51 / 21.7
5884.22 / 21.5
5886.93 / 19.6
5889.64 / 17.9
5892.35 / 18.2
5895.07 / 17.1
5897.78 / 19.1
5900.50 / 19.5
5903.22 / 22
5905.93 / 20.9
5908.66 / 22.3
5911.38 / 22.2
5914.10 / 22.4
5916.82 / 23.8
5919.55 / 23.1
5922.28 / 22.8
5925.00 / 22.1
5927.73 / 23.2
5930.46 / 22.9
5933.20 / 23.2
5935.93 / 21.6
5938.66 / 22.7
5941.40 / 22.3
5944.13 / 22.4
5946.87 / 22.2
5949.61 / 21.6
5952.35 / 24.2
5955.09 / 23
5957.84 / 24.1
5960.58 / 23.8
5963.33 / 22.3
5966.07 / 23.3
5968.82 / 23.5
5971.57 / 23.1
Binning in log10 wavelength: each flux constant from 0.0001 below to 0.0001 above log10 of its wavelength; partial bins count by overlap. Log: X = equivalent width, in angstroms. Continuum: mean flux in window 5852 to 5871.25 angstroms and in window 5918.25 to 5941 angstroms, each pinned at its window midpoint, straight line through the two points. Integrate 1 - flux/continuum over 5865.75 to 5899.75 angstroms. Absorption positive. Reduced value 3.1 angstroms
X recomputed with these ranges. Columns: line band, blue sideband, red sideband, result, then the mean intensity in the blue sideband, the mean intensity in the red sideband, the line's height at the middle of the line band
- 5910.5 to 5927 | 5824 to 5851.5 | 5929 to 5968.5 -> 0.3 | 24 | 22.8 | 23.2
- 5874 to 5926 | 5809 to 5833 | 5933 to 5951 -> 3.9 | 24.2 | 22.2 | 22.9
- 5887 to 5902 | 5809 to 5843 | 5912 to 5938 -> 3.0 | 24.1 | 22.8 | 23.2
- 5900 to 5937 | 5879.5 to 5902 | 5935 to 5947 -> -2.4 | 19.4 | 22.3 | 21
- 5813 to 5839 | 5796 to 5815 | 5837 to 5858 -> 0.1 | 24.5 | 23.7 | 24.1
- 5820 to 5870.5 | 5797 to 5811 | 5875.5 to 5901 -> -3.3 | 24.3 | 19.9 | 22.2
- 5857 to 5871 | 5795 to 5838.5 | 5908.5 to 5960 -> 0.4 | 24.2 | 22.8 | 23.6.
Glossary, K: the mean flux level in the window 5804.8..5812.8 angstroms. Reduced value 24.4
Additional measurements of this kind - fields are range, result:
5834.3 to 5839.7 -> 23.5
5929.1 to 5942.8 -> 22.5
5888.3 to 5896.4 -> 17.7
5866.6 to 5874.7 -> 23.2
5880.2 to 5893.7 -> 19.8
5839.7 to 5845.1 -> 24.3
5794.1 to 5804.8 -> 24.5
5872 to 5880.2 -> 22.8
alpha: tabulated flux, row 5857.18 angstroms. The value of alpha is 22.1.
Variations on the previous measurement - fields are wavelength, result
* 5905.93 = 20.9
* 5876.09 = 23.1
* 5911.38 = 22.2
